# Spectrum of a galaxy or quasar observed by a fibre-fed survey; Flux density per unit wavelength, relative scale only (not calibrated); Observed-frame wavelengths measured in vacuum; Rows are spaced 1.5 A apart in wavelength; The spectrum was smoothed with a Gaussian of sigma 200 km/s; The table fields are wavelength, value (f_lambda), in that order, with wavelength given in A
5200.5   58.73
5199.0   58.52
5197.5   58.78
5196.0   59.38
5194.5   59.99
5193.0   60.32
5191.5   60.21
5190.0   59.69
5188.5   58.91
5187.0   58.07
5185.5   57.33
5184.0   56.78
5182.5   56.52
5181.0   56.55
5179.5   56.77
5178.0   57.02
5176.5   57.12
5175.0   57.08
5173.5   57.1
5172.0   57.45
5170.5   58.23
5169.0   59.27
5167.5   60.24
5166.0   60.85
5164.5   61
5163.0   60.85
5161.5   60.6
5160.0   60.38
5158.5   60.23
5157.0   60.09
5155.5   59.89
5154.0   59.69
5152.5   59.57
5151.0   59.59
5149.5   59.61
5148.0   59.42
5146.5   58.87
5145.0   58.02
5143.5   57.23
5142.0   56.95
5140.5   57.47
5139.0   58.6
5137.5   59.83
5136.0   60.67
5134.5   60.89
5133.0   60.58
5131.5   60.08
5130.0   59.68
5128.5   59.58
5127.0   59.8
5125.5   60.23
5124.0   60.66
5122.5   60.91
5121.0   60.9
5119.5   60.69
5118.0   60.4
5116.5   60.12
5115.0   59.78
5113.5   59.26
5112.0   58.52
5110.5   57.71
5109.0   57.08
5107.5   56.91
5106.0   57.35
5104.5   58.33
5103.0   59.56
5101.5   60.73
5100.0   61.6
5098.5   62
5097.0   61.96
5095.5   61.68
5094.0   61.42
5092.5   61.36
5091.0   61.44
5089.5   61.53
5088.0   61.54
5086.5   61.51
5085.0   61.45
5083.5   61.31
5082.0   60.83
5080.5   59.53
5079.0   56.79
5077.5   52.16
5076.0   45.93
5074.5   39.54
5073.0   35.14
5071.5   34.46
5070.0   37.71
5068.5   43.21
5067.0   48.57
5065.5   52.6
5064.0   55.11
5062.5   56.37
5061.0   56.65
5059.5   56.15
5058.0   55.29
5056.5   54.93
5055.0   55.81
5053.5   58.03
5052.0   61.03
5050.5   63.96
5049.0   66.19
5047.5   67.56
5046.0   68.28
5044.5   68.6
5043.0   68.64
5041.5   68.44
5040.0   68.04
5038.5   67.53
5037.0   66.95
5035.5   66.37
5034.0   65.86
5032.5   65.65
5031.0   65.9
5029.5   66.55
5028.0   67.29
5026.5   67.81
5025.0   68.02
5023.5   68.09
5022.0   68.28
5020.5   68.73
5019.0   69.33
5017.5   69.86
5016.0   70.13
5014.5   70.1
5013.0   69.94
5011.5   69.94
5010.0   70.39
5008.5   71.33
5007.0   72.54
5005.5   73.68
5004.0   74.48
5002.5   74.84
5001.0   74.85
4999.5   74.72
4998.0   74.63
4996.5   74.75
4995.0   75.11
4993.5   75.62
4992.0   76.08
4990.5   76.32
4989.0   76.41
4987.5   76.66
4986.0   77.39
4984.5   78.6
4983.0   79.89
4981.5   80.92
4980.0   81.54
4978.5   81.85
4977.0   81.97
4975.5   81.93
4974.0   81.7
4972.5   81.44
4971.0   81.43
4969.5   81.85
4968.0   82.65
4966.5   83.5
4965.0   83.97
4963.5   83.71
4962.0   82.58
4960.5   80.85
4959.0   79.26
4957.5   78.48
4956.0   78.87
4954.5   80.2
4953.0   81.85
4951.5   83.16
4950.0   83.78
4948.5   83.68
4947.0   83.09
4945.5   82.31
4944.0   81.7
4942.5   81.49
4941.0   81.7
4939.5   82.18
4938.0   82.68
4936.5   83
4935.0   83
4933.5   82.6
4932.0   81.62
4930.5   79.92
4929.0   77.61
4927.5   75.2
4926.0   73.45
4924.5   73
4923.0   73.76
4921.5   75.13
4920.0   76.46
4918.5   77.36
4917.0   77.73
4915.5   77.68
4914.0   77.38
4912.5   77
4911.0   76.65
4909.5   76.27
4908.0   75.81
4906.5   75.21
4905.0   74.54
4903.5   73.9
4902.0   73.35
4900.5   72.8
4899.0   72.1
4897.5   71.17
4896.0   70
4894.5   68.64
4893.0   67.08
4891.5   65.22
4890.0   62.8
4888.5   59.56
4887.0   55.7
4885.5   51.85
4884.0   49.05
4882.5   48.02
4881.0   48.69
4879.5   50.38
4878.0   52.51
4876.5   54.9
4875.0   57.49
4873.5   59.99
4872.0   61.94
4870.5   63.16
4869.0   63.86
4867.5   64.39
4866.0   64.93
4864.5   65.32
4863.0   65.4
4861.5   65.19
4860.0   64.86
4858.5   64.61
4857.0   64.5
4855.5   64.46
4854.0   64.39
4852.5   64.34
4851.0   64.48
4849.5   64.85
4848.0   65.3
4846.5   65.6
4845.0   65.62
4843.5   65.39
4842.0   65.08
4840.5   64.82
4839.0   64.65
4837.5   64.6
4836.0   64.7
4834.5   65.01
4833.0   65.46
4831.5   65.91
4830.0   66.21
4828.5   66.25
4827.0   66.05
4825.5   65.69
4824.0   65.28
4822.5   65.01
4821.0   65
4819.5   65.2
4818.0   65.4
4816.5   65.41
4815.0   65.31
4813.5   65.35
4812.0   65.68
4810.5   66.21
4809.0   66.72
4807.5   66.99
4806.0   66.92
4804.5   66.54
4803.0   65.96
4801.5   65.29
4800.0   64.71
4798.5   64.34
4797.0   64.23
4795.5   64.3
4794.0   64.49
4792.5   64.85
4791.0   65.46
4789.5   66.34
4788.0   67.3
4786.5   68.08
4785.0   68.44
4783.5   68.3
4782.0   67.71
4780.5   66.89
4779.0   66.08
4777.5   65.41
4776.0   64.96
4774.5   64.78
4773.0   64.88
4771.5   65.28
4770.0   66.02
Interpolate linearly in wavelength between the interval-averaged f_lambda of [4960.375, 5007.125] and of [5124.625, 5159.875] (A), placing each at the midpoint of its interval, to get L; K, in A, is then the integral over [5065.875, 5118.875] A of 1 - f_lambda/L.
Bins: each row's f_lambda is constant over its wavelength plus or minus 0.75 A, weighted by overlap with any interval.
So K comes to 7.6 A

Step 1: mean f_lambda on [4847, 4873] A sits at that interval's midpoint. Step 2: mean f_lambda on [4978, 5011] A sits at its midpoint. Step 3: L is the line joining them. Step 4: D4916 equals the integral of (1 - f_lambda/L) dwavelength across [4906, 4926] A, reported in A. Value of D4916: -2.0 A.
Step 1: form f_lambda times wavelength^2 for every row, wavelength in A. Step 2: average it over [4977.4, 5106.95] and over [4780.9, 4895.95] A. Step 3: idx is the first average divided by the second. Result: 1.10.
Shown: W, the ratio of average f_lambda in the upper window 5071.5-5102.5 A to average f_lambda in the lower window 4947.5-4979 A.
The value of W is 0.70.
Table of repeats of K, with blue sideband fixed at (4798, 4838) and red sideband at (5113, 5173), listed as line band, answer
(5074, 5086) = 1.1 A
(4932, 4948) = -4.8 A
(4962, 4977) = -4.7 A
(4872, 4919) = -1.4 A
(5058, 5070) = 1.8 A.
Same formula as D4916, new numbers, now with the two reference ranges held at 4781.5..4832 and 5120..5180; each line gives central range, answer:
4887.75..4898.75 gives -0.41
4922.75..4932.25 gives -1.89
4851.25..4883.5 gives 2.07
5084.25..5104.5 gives -0.29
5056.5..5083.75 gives 4.72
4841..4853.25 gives 0.01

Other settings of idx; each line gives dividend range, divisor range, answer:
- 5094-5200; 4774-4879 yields 1.04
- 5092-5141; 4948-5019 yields 0.81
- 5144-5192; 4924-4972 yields 0.79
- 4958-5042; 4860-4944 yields 1.11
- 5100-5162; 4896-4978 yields 0.81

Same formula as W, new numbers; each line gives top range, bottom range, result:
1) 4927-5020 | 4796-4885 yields 1.24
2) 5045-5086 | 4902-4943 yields 0.70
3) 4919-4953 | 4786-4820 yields 1.22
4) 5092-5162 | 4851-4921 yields 0.91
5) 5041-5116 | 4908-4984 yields 0.72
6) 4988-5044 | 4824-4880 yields 1.11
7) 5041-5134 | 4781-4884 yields 0.91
